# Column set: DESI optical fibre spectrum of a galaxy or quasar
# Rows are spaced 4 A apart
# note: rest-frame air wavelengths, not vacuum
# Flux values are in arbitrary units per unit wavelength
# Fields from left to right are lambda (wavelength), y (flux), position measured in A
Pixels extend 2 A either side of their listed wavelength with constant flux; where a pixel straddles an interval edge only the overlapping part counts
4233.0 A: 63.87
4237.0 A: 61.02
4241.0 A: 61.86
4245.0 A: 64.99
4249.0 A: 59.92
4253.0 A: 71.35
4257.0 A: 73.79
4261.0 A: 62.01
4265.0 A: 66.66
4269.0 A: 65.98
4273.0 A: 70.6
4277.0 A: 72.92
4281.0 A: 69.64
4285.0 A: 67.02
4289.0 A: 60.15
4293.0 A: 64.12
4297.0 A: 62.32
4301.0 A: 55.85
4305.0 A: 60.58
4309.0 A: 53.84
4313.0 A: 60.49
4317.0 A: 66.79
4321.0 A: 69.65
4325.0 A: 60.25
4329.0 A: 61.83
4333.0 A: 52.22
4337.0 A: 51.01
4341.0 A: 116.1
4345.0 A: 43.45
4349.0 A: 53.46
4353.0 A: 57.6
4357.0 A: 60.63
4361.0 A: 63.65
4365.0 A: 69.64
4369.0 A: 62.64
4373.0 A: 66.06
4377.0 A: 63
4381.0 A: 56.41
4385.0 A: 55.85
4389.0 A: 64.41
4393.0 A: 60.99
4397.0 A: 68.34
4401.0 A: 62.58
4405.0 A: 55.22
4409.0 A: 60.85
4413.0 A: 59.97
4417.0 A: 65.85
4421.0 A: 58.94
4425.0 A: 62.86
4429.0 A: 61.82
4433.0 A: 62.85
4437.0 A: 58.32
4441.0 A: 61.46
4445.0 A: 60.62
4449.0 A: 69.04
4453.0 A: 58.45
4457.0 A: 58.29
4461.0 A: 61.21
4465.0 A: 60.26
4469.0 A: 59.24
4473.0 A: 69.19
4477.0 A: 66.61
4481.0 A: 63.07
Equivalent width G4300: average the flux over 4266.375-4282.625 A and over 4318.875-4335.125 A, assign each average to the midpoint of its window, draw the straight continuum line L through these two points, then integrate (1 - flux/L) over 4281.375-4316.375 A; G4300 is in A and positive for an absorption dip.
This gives 2.4 A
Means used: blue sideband 69.7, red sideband 61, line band 61.2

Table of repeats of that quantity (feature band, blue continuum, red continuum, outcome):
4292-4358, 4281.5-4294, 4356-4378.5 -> 2.8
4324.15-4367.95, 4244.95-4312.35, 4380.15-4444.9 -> 0.1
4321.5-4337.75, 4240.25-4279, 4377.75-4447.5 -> 1.6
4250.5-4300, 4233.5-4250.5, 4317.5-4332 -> -3.4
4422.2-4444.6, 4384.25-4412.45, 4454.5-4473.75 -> 0.0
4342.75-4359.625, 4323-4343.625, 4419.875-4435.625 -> 2.9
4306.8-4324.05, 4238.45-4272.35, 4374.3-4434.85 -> 0.4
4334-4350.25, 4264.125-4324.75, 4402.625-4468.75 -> -0.7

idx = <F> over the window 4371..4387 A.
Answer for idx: 60.3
